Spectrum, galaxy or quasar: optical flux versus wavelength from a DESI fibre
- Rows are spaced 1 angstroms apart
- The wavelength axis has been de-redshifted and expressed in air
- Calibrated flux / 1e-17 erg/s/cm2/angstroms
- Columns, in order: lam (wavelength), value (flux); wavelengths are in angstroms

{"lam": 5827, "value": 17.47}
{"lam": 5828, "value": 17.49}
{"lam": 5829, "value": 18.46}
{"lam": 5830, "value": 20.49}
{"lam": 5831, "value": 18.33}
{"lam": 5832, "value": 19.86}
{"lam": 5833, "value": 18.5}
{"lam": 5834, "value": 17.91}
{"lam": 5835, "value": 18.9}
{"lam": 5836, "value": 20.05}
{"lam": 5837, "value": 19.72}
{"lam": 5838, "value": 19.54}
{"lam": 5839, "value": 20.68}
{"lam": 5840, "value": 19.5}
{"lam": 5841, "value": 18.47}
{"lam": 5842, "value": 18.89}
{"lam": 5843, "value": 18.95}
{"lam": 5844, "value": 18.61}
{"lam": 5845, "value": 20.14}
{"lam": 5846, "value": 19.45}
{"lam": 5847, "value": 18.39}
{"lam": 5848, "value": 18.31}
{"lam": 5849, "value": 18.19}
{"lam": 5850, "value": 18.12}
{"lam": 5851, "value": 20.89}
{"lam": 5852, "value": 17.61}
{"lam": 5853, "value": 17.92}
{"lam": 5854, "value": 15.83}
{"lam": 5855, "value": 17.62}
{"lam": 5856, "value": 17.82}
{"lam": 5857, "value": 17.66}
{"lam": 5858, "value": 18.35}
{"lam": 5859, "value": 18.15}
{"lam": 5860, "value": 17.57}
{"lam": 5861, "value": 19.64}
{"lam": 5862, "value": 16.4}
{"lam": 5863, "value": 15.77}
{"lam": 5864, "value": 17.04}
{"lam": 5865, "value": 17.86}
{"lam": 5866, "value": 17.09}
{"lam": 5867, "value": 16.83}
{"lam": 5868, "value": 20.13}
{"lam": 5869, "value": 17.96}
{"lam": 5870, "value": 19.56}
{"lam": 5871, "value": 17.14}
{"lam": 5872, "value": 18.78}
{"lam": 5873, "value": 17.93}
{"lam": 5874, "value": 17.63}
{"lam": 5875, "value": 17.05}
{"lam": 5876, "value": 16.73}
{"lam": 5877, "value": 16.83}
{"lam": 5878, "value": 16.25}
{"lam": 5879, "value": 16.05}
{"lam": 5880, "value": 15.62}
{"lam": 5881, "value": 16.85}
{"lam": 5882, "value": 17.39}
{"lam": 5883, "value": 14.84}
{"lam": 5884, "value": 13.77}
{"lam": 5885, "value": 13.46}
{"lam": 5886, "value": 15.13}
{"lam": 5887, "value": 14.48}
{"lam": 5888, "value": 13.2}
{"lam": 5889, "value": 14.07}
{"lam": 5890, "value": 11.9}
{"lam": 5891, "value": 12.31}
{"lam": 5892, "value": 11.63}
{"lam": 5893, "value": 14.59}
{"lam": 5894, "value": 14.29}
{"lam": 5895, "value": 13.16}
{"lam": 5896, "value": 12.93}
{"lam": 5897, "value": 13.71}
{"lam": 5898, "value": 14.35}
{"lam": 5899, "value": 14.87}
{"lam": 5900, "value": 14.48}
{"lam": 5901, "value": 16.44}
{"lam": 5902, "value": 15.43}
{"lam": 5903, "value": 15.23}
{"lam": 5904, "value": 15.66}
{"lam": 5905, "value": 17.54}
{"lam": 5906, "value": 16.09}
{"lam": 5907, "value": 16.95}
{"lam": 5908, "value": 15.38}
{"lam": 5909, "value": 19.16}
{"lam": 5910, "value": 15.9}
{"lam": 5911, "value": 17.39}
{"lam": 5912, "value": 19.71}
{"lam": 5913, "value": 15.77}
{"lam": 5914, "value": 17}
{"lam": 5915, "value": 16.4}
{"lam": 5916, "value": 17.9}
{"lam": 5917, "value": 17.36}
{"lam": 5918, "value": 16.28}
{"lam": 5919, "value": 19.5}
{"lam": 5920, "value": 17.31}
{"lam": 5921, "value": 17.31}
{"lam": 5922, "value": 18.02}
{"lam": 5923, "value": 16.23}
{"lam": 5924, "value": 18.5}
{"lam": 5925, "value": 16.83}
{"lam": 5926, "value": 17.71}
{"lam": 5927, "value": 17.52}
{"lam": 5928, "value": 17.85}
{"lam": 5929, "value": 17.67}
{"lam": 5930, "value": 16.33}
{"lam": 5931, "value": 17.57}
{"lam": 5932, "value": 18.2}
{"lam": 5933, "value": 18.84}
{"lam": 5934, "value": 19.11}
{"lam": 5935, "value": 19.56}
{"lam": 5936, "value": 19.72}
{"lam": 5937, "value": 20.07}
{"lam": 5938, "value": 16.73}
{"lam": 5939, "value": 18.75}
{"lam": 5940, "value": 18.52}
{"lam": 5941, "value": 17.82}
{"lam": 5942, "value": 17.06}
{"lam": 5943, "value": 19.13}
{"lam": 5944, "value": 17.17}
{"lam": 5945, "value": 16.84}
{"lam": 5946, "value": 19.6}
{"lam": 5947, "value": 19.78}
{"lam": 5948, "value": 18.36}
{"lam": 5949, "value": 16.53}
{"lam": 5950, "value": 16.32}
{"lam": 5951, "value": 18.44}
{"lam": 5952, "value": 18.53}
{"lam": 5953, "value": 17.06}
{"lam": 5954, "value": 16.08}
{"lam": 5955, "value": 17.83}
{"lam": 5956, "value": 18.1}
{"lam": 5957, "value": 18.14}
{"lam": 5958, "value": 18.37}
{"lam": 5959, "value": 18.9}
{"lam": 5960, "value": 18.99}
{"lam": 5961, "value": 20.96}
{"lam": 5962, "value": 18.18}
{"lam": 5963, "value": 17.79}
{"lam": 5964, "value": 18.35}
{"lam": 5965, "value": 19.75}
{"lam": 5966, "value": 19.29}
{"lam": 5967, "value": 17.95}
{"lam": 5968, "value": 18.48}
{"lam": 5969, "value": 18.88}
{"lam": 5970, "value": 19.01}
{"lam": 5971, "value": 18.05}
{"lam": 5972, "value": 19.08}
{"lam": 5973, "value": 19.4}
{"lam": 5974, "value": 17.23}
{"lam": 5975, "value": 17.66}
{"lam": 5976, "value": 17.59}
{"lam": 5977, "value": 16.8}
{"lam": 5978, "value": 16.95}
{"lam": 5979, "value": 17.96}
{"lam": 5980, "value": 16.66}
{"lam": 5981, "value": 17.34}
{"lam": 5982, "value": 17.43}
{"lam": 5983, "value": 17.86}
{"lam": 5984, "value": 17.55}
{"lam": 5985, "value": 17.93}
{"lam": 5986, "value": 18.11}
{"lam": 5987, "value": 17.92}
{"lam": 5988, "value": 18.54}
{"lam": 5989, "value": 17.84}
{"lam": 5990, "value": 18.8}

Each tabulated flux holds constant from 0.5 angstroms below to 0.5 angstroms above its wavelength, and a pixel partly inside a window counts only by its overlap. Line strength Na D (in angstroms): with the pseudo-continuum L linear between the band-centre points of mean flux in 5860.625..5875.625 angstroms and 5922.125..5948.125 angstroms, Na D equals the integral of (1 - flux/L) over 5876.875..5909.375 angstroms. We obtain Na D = 5.4 angstroms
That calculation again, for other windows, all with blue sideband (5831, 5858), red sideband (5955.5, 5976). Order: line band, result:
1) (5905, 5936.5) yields 1.8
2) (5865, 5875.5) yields 0.4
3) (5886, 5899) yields 3.6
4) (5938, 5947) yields 0.2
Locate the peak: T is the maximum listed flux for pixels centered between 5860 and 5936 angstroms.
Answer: 20.13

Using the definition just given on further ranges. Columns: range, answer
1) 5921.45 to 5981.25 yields 20.96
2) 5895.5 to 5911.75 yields 19.16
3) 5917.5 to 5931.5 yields 19.5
